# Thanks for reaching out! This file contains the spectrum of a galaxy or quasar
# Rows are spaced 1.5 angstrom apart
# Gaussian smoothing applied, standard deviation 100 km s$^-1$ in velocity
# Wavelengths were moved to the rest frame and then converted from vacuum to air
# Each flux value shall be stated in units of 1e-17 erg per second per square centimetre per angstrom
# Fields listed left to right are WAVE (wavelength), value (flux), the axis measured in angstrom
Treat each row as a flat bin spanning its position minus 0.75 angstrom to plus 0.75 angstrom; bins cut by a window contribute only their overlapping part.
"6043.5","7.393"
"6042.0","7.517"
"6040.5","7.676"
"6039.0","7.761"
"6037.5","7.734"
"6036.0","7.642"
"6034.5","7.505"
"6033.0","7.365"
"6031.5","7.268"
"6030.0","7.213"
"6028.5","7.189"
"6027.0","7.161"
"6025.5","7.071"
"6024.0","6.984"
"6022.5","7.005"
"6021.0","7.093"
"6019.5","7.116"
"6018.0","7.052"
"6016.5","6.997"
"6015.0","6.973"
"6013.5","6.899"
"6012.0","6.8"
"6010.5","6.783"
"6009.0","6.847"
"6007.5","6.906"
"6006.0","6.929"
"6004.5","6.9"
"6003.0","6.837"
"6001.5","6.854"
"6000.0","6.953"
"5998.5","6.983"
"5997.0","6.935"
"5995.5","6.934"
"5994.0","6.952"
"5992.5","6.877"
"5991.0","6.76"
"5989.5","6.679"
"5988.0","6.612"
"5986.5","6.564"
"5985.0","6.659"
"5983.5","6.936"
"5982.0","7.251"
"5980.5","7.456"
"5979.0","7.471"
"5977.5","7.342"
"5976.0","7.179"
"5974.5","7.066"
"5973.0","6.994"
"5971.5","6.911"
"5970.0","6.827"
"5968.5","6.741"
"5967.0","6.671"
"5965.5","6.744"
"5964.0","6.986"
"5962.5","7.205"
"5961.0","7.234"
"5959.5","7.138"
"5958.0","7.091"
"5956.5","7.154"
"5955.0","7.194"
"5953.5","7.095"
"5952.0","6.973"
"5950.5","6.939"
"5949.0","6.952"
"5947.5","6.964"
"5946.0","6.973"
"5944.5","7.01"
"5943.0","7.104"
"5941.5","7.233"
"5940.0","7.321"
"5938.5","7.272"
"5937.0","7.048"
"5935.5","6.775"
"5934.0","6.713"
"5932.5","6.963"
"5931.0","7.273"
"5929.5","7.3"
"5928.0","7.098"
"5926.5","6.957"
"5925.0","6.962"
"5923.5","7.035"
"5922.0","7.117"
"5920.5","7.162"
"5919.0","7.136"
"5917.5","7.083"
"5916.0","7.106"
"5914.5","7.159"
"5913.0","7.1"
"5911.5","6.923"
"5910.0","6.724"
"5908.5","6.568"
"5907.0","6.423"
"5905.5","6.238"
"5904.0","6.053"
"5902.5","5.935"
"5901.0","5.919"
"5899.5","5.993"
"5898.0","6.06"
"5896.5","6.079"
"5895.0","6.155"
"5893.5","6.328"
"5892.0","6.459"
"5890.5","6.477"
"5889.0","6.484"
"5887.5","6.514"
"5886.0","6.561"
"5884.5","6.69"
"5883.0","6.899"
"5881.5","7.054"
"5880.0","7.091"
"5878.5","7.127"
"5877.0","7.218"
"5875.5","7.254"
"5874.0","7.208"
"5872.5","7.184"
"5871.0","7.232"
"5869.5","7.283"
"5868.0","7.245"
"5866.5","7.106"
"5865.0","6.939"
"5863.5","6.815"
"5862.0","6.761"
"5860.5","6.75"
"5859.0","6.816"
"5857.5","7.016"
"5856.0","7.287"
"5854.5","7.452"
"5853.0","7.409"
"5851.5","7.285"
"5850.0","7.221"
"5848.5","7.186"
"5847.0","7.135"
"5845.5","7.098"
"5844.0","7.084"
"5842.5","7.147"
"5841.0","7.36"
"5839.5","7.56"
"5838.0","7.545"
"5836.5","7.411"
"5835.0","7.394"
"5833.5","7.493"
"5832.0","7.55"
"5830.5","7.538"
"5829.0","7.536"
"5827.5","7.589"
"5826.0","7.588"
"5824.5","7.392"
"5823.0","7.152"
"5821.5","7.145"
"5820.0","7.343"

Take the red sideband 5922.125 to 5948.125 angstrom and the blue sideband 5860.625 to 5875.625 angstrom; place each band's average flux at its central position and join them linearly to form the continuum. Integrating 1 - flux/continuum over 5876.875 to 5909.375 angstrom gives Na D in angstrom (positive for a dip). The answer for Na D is 2.8 angstrom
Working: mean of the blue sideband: 7.08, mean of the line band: 6.46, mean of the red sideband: 7.06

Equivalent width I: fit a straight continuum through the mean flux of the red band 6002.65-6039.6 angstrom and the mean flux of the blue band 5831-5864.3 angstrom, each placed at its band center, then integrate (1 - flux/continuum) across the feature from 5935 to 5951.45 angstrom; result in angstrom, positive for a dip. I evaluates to 0.2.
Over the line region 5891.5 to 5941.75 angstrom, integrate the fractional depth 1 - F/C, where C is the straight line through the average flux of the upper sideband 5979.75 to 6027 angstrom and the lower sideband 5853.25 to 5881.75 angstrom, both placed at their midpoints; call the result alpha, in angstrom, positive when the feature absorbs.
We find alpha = 2.0 angstrom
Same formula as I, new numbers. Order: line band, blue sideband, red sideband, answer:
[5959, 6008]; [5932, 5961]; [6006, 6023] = 0.3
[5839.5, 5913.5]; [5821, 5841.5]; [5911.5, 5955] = 4.6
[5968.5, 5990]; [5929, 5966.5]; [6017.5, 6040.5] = 0.5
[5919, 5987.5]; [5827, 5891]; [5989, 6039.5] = 0.4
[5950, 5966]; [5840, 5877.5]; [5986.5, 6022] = -0.2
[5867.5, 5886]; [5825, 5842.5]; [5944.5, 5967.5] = 0.6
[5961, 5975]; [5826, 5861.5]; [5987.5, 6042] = 0.4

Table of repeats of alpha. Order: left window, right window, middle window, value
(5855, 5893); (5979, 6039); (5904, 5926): 0.3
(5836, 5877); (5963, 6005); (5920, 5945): -0.2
